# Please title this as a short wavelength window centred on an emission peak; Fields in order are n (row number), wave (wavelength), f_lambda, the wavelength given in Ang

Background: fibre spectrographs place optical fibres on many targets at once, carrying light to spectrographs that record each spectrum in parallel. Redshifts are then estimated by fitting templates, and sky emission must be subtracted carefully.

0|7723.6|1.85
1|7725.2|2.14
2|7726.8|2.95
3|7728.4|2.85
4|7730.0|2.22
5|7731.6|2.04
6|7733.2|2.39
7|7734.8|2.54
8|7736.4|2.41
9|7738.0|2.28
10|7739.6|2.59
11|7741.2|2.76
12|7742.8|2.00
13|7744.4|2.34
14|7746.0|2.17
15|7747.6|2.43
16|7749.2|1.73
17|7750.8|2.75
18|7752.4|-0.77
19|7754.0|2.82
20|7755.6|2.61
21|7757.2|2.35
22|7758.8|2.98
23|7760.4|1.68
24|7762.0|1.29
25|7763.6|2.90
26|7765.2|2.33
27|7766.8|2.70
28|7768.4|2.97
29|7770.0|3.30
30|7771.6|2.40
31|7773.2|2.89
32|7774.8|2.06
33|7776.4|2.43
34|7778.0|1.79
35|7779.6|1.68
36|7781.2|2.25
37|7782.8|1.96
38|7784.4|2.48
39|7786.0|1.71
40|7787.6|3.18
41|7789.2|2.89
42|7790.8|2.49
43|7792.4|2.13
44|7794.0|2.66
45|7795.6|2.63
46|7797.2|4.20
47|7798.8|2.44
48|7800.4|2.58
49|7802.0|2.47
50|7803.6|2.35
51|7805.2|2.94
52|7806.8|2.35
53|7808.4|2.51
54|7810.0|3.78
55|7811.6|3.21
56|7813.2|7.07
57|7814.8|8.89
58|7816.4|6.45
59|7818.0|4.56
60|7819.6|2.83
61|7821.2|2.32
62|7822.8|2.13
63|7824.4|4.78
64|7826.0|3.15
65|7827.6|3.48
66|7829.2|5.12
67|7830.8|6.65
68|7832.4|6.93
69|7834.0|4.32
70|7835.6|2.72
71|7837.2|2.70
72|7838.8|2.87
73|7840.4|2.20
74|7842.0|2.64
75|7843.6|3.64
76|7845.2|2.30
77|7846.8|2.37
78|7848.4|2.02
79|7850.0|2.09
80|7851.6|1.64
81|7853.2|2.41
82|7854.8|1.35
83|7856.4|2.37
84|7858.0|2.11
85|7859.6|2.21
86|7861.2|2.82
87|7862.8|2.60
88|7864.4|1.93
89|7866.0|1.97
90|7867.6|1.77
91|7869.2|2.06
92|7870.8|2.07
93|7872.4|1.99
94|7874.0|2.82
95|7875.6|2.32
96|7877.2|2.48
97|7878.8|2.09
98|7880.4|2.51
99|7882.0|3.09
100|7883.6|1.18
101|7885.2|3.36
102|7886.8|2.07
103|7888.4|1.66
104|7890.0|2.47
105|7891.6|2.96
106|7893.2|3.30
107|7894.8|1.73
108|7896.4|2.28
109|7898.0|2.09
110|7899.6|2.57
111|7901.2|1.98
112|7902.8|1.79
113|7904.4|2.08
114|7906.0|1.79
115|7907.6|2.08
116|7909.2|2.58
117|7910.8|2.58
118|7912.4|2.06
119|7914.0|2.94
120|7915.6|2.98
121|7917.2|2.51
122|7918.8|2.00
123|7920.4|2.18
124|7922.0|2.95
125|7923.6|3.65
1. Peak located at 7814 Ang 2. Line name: [S II] 6716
